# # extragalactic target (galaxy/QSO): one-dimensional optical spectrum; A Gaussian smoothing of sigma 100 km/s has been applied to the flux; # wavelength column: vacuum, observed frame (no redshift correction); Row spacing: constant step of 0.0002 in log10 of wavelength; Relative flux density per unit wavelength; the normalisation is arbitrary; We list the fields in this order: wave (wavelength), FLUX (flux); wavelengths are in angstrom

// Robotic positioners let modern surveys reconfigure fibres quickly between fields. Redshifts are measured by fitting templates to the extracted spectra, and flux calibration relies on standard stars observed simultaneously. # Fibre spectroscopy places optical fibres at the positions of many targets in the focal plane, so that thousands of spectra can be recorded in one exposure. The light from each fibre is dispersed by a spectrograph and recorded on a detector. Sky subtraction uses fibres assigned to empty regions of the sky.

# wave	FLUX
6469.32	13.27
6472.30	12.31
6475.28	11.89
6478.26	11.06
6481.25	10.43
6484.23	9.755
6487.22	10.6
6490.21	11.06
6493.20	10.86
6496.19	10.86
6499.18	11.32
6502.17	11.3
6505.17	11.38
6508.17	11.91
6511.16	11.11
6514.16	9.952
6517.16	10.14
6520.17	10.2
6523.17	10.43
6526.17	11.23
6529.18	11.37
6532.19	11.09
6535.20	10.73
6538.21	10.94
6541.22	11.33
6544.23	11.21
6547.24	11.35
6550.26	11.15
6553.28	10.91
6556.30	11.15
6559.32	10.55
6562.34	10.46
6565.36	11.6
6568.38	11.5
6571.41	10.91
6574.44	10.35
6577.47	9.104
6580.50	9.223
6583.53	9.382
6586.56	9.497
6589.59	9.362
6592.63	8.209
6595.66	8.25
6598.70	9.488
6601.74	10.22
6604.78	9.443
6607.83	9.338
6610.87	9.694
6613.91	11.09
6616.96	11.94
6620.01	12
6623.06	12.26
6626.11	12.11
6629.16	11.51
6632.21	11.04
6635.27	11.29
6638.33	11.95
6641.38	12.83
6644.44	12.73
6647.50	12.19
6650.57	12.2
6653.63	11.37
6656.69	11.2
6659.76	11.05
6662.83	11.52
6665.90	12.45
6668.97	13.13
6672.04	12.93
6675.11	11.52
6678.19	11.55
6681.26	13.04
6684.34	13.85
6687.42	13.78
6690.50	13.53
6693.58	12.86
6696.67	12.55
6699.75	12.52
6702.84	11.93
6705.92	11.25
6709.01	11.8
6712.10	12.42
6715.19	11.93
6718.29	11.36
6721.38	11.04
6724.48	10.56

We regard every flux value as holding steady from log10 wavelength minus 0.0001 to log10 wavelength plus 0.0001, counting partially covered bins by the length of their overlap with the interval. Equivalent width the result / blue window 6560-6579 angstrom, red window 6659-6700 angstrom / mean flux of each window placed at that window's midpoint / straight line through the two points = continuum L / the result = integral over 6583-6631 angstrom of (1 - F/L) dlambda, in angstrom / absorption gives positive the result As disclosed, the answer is 4.6 angstrom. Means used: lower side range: 10.6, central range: 10.3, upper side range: 12.6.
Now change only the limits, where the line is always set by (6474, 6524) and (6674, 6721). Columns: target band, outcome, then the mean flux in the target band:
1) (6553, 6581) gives 1.8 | 10.6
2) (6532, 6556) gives 0.2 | 11.1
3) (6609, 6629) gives 0.5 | 11.5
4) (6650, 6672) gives 0.3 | 11.9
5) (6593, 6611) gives 3.6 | 9.31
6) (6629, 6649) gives -0.1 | 12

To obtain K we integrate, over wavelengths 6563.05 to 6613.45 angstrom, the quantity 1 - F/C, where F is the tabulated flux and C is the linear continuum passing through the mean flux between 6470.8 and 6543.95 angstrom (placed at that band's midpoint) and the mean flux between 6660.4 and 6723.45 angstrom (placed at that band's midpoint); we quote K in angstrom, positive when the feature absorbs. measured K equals 7.8 angstrom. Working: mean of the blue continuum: 11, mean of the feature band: 9.76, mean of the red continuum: 12.3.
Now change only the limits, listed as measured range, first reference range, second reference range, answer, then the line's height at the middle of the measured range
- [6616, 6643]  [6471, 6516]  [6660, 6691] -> 0.8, 12.2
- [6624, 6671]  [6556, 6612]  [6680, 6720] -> -2.6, 11.3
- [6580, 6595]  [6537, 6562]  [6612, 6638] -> 3.0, 11.3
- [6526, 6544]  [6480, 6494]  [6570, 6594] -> -2.0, 10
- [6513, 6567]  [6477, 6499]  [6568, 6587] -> -3.4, 10.3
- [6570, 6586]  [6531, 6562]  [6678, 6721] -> 2.2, 11.3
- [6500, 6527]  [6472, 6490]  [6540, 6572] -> 0.4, 11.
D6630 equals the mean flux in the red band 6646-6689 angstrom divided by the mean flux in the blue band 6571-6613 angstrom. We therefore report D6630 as 1.30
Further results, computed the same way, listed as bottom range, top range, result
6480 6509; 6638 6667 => 1.09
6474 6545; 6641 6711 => 1.13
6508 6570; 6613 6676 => 1.09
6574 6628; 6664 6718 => 1.24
